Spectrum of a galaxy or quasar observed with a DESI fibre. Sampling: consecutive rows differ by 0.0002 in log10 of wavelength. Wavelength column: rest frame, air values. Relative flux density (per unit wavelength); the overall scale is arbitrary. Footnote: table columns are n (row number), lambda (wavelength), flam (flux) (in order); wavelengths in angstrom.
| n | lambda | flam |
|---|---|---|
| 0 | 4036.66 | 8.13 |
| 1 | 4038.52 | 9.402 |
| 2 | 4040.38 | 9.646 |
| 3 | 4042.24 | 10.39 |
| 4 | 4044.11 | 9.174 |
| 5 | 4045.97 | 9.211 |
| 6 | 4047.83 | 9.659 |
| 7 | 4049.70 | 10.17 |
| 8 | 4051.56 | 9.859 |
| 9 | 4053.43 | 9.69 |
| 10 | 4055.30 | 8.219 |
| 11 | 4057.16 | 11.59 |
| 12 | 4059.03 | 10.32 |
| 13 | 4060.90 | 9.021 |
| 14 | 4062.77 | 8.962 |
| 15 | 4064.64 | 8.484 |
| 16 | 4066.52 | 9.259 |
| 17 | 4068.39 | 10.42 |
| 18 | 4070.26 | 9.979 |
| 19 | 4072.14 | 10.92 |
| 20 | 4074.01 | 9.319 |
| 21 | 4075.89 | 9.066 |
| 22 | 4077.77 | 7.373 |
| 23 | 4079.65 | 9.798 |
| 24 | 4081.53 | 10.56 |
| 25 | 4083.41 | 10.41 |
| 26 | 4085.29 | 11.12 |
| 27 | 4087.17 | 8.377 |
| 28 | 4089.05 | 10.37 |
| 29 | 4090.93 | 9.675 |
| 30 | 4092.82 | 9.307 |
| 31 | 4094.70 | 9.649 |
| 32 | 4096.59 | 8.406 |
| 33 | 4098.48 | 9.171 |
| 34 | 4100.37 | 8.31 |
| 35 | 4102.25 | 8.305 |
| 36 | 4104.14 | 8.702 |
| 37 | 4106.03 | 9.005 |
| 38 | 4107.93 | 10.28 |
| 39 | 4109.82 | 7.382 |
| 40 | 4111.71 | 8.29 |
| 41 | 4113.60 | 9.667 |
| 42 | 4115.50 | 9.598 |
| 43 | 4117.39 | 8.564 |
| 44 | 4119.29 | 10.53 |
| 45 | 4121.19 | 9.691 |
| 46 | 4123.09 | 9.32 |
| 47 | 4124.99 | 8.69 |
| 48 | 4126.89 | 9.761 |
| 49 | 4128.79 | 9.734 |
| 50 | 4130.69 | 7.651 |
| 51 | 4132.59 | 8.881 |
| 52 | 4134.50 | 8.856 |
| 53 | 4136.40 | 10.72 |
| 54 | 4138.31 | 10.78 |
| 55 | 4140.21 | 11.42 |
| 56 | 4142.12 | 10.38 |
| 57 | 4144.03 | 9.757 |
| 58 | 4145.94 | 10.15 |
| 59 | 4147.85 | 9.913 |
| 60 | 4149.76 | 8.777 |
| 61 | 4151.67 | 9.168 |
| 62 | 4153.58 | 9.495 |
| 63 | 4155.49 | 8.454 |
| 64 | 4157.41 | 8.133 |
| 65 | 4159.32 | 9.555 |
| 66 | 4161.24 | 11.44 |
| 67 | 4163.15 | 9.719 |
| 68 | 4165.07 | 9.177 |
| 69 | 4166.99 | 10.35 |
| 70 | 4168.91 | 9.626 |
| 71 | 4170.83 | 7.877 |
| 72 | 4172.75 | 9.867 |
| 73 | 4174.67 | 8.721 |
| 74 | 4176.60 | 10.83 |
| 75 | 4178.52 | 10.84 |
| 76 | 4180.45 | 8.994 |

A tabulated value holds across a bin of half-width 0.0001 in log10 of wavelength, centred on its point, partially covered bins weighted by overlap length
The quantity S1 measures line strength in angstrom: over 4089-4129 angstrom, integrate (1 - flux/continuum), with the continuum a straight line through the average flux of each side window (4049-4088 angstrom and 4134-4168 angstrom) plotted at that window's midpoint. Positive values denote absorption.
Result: 2.3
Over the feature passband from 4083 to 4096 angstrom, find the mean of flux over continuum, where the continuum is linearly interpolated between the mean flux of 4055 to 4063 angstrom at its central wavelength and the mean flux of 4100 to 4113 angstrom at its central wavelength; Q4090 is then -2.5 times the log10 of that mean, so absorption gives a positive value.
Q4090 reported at -0.082 mag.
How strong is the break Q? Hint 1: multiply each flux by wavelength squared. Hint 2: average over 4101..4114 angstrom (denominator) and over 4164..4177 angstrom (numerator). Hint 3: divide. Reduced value 1.1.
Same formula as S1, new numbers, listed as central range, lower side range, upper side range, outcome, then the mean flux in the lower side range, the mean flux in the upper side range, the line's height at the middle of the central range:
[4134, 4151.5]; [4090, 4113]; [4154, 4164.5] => -1.48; 8.88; 9.45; 9.29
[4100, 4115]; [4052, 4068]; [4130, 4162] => 1.22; 9.49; 9.62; 9.56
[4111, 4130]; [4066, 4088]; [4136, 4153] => 1.12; 9.73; 10.1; 9.96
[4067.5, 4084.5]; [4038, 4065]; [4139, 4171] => -0.26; 9.61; 9.66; 9.63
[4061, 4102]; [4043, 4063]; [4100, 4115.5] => -1.02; 9.65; 8.81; 9.22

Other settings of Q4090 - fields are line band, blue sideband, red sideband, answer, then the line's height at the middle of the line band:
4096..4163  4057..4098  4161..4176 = 0.025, 9.57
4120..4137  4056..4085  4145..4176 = 0.033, 9.52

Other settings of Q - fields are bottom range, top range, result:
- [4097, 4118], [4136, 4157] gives 1.13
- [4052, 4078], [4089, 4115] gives 0.96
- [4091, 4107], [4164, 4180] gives 1.12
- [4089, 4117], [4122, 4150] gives 1.09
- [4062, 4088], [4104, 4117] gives 0.95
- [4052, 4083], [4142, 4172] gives 1.03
